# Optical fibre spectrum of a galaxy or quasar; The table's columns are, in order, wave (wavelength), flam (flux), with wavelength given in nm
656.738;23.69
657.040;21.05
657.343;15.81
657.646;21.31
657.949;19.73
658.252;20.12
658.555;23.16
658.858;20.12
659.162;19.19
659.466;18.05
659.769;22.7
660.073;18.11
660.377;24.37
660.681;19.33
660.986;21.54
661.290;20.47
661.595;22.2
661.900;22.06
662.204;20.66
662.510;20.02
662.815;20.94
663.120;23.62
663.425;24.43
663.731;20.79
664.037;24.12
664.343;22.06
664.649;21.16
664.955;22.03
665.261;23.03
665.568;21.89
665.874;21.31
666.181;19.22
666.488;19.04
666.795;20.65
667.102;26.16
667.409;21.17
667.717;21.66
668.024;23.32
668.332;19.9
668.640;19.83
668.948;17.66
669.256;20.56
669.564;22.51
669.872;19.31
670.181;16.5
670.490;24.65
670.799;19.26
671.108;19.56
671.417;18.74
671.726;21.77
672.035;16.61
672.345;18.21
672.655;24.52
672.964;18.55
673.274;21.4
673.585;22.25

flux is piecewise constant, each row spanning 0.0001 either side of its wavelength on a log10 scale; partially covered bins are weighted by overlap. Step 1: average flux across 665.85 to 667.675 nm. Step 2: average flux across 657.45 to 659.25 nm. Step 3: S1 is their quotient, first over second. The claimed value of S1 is 1.04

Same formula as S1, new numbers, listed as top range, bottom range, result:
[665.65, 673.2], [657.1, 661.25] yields 1.01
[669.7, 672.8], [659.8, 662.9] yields 0.95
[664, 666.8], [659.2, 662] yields 1.02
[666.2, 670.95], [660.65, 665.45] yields 0.95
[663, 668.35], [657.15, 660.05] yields 1.10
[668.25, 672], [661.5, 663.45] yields 0.91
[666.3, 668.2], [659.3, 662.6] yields 1.05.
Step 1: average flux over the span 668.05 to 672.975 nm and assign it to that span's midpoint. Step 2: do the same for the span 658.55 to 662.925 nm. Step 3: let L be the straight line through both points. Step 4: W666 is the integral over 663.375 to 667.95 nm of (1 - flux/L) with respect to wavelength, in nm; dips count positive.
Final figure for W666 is -0.33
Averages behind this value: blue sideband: 20.8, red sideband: 20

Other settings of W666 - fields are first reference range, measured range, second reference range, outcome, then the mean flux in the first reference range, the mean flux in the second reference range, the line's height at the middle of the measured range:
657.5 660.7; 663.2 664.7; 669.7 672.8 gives -0.17 nm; 20.6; 19.9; 20.3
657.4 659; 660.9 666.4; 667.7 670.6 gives -0.32 nm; 20.6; 20.5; 20.5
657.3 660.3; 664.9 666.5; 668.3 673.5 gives -0.09 nm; 20.1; 20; 20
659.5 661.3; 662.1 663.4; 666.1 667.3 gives -0.03 nm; 20.9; 21.4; 21.1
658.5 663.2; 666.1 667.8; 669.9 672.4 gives -0.11 nm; 21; 19.5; 20.1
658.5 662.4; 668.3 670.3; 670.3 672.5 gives 0.05 nm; 20.9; 19.8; 20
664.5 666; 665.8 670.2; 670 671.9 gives 0.06 nm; 21.9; 20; 21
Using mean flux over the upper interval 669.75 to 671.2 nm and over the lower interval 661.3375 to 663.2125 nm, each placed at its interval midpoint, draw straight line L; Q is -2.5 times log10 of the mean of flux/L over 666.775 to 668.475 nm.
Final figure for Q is -0.09 mag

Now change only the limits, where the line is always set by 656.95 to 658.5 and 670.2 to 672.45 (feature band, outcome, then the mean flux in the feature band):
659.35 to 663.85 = -0.08 mag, 21.3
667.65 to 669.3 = -0.04 mag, 20.4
